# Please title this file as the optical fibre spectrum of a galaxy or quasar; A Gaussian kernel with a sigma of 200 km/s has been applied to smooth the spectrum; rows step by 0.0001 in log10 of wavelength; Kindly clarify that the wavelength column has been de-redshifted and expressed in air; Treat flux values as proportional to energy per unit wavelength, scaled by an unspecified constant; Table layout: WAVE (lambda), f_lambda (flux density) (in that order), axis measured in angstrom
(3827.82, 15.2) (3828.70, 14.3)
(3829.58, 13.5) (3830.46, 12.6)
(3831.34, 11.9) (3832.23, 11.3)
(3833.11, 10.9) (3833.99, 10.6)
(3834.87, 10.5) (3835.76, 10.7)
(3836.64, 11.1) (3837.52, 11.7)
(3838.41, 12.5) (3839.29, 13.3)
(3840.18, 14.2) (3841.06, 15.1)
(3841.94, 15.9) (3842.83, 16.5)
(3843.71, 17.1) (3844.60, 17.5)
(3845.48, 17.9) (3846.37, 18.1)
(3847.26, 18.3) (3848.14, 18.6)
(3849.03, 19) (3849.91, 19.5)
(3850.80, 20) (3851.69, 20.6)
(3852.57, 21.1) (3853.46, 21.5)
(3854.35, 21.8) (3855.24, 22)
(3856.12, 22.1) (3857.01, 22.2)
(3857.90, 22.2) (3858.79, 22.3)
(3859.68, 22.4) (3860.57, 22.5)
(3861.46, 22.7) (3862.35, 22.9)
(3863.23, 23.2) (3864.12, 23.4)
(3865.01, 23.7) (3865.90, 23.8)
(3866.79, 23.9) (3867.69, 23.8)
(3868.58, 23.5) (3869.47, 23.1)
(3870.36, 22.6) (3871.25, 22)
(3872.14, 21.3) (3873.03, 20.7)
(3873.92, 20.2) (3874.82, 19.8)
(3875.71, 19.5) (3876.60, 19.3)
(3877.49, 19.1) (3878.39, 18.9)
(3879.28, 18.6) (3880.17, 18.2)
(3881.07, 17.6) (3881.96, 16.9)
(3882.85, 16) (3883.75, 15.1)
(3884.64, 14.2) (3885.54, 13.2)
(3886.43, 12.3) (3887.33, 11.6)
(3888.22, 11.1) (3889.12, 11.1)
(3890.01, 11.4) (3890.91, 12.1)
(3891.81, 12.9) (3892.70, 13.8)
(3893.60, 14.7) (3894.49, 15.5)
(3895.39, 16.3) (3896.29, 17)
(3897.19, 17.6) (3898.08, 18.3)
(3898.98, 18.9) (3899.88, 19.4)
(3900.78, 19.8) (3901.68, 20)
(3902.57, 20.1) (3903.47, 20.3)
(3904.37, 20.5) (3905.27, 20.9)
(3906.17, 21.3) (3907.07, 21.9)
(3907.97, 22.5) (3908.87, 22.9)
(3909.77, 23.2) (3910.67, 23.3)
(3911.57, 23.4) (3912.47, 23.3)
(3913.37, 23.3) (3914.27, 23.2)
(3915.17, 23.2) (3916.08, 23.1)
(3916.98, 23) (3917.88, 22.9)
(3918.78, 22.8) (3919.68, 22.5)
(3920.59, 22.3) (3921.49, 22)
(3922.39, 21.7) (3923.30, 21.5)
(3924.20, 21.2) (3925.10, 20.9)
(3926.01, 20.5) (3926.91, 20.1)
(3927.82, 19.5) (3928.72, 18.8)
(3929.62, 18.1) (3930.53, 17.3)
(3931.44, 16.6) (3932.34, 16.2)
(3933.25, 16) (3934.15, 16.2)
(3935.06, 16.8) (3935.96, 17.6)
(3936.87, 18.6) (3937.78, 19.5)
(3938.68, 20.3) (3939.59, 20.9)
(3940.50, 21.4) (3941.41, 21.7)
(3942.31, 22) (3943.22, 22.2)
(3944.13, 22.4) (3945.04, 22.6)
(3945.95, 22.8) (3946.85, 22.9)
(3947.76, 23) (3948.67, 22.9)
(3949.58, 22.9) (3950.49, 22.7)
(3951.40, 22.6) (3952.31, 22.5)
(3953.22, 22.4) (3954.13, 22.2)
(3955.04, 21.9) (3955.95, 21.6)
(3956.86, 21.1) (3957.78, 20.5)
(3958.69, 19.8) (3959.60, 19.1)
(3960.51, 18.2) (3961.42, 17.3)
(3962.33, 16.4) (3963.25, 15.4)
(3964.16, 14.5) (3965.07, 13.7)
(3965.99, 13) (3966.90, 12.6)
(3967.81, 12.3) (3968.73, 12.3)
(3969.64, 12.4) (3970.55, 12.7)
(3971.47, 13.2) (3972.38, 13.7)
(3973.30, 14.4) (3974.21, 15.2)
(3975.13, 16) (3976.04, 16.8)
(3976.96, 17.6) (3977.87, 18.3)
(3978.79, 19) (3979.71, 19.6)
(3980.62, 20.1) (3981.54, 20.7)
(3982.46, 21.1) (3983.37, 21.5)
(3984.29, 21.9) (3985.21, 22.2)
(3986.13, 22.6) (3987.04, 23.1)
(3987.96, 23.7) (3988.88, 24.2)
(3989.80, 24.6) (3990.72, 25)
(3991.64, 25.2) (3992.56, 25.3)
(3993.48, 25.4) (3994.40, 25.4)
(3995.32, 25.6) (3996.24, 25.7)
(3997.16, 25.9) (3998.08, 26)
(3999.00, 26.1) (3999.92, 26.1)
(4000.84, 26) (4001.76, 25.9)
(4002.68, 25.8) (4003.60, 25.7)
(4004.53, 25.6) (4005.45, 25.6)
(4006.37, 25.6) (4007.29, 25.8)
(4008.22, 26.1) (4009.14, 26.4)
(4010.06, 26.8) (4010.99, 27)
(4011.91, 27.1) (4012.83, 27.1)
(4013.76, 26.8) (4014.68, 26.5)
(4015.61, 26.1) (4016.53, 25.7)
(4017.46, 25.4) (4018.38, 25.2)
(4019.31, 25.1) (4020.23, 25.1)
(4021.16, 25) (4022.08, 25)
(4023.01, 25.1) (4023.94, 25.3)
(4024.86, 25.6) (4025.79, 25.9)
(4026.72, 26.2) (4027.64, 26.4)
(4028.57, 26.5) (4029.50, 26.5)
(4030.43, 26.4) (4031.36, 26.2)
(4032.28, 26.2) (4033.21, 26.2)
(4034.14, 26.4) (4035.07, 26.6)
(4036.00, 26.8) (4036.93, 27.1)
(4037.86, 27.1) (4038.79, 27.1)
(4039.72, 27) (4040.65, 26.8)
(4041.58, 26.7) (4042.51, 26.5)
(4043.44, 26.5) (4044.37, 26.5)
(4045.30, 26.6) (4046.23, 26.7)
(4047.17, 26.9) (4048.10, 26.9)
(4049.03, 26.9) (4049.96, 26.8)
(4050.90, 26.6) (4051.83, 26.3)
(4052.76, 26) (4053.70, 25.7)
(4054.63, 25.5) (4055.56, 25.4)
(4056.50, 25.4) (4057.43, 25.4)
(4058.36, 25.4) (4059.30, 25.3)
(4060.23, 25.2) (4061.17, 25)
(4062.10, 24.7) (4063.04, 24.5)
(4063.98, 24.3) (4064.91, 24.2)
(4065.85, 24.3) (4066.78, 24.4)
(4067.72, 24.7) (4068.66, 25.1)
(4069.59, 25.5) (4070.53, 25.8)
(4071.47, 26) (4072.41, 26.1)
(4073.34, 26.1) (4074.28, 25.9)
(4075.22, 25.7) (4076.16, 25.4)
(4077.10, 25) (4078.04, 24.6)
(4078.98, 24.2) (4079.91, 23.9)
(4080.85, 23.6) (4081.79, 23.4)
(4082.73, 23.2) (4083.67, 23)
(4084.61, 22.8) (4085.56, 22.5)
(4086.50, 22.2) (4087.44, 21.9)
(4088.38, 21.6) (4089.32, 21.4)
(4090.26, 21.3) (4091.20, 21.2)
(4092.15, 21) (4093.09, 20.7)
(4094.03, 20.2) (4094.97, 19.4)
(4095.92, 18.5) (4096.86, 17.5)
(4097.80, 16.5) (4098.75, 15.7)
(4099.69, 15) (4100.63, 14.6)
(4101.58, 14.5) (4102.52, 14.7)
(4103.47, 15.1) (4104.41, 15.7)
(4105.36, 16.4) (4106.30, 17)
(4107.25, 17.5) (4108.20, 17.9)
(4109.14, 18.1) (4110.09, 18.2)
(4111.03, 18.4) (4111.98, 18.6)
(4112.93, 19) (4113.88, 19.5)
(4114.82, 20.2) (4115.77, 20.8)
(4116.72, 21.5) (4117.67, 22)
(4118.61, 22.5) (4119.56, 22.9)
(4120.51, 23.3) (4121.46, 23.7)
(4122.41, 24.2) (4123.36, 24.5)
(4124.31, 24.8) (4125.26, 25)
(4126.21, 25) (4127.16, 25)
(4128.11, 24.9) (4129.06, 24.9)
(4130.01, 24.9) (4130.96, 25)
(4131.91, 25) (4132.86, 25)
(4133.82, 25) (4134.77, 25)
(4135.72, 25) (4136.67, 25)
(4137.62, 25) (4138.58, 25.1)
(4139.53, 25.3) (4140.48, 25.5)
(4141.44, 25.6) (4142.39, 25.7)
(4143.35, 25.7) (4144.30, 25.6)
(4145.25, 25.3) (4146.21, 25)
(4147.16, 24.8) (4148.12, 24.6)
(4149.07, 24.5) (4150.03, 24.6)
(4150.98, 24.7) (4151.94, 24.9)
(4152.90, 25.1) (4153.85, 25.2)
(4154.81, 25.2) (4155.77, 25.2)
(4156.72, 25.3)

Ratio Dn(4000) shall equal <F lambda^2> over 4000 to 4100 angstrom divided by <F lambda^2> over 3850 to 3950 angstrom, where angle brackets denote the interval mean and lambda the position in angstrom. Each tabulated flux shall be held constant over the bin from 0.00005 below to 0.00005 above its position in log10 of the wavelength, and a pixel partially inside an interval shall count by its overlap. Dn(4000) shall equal 1.34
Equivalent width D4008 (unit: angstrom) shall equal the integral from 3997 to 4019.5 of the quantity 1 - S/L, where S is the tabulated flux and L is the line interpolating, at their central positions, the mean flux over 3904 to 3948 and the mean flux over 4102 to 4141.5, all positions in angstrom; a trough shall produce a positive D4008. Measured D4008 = -4.84 angstrom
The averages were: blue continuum 21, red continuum 22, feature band 26.1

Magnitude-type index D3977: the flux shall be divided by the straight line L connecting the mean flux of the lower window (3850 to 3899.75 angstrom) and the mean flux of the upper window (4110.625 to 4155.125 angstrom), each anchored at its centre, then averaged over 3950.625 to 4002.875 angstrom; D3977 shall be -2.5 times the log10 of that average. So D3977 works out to 0.04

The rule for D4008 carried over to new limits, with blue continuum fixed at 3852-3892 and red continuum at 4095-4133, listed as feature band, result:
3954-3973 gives 3.3 angstrom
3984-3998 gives -3.3 angstrom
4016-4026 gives -2.7 angstrom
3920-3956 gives -1.9 angstrom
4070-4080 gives -2.6 angstrom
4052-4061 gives -2.4 angstrom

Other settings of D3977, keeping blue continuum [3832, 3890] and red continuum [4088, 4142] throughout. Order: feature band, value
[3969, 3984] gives 0.15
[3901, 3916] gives -0.18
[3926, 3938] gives 0.07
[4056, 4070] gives -0.21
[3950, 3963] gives -0.06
